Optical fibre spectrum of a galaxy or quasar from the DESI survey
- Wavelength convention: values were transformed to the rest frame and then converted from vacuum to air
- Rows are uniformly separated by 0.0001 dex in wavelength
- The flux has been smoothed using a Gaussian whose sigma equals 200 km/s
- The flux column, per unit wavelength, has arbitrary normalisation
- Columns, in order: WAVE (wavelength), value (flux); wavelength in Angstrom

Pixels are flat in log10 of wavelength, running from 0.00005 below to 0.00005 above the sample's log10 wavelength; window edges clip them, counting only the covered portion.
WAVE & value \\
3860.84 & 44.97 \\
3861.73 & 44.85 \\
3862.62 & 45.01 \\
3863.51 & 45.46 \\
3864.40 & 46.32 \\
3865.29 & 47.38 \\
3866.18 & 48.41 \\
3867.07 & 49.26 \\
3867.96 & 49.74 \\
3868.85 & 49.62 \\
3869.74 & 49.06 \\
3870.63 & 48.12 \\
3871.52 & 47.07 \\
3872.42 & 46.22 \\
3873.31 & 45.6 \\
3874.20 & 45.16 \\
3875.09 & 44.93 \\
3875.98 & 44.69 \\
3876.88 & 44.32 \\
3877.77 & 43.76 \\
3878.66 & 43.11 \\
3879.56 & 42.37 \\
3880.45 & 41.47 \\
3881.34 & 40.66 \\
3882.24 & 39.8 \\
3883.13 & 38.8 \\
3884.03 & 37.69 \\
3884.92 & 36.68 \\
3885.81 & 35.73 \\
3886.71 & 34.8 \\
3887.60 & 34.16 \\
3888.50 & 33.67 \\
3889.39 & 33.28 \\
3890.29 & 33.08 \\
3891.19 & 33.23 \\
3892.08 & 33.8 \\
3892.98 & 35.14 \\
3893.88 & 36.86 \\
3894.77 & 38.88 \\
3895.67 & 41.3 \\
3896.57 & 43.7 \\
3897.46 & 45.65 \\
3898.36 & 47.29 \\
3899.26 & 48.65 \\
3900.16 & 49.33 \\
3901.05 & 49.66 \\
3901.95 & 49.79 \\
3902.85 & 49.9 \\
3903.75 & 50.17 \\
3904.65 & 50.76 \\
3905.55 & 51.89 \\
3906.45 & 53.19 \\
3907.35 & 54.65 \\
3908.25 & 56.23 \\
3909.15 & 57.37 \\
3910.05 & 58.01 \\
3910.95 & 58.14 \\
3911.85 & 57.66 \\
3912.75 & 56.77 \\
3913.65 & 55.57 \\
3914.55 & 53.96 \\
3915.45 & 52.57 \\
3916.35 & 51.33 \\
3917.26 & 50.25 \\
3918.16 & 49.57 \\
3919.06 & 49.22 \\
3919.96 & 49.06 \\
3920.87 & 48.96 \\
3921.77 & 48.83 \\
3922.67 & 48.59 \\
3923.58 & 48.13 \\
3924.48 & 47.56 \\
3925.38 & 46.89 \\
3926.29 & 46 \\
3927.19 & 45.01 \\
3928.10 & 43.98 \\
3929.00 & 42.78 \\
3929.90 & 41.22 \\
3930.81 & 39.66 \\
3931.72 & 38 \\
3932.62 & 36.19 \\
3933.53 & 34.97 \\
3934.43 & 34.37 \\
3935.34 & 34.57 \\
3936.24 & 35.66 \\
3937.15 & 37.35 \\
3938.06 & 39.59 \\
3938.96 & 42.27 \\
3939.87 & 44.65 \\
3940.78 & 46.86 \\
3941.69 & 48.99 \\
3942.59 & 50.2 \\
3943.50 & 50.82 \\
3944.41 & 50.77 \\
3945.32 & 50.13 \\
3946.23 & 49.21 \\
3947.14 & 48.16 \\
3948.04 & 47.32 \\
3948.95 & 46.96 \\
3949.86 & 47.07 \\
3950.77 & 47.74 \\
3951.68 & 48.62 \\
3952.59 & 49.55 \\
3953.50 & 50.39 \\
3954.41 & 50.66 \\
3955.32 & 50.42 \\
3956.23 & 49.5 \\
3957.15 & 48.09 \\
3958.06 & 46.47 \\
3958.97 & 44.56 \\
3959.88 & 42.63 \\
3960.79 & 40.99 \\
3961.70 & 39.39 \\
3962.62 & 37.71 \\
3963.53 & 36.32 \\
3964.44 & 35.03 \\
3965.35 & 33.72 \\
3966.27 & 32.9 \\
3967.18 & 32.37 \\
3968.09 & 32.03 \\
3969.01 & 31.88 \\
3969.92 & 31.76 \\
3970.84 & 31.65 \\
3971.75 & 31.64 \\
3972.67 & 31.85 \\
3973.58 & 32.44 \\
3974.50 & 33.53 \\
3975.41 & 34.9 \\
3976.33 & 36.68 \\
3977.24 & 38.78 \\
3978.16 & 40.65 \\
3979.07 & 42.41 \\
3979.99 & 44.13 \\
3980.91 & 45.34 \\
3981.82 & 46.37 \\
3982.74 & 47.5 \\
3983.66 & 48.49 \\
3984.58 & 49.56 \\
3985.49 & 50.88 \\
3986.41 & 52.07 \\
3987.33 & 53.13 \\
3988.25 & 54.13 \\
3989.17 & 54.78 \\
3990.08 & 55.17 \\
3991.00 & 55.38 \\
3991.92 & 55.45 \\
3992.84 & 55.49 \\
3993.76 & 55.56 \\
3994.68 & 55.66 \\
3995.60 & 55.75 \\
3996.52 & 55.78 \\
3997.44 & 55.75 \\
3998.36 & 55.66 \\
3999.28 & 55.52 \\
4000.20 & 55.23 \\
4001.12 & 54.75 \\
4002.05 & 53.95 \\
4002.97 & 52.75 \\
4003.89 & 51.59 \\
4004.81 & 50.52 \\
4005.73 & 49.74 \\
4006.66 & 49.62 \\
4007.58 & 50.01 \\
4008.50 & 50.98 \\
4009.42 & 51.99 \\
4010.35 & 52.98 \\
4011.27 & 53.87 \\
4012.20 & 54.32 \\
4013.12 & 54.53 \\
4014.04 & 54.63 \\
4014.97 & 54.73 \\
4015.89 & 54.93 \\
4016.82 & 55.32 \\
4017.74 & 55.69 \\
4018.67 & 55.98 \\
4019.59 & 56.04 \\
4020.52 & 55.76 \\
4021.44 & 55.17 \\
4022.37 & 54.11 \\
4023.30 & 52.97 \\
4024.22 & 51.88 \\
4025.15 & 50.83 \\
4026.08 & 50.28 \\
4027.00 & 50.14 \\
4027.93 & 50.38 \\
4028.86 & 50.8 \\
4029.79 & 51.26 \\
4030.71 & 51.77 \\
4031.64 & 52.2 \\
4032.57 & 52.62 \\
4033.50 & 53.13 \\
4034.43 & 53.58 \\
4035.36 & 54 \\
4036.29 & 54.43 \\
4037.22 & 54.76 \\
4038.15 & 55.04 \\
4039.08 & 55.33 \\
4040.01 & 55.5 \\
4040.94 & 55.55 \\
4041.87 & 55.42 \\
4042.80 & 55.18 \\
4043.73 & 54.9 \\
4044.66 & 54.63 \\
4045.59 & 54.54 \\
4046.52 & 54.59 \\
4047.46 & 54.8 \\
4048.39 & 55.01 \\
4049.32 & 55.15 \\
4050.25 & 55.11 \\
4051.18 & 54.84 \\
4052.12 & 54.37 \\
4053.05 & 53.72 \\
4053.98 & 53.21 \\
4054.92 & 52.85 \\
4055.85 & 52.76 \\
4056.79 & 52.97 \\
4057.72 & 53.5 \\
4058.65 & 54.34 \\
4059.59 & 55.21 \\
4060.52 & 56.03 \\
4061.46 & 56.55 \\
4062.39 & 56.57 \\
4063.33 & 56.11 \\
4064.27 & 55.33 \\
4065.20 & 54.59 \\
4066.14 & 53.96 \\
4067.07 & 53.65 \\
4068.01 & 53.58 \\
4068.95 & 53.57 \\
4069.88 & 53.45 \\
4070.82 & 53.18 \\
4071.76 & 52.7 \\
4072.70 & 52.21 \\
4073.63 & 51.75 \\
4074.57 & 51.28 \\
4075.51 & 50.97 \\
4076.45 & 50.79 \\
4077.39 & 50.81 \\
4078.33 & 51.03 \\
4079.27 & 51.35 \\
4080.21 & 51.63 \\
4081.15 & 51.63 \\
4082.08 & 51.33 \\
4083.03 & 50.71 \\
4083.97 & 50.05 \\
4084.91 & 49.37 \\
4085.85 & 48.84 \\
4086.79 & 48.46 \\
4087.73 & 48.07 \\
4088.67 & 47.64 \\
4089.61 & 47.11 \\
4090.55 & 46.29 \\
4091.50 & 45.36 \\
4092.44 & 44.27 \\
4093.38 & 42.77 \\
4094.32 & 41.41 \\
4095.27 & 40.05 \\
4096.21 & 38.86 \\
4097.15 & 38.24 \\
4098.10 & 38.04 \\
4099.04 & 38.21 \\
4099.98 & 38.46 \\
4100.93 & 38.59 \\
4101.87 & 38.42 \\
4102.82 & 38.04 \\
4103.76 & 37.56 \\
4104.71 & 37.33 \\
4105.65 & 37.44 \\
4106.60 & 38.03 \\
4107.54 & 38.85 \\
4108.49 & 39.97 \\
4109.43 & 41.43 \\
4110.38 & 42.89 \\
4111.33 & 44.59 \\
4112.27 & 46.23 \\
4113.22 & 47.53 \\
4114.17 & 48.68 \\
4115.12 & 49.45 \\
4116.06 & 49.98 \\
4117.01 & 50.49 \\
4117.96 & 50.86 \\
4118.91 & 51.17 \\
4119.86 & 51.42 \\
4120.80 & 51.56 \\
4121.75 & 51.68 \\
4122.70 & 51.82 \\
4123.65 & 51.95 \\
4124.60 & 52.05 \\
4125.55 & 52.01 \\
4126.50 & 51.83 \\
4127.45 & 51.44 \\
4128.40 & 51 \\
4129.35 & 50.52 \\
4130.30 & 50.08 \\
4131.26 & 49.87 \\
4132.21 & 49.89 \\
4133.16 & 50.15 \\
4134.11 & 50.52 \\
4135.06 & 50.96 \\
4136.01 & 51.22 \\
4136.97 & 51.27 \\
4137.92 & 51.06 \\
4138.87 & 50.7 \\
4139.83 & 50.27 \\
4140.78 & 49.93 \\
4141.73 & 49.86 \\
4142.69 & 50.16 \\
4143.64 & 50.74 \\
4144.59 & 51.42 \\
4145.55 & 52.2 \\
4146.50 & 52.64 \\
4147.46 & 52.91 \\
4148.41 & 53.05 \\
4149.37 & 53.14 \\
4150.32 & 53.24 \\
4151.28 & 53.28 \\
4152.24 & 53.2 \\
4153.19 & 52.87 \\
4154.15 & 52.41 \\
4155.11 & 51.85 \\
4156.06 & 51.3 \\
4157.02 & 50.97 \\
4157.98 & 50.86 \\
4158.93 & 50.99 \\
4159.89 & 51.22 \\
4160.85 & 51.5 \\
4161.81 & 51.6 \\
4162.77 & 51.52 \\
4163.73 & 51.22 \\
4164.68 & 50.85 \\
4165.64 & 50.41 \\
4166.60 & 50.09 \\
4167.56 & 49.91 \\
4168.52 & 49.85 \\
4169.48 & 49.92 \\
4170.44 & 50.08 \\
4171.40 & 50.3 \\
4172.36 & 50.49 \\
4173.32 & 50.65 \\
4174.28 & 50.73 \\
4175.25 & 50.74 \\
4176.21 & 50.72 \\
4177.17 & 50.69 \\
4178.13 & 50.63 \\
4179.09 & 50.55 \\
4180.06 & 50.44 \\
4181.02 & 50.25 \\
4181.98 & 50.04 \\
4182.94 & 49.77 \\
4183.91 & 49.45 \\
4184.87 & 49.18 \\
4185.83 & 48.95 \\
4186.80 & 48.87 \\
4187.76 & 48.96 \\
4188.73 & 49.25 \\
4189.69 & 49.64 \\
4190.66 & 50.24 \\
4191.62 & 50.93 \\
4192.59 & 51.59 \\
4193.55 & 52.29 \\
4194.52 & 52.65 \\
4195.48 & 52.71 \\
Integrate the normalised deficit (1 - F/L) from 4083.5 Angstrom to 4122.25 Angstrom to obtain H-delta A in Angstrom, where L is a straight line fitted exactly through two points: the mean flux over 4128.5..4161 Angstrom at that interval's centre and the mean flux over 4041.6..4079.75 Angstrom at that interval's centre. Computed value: 6.1 Angstrom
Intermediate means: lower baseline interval 53.8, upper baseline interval 51.4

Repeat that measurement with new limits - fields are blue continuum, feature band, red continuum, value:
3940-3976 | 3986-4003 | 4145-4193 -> -4.4 Angstrom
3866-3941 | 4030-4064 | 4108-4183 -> -4.4 Angstrom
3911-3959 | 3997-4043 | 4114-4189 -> -4.8 Angstrom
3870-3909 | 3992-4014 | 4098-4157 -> -3.8 Angstrom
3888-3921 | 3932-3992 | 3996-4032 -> 8.8 Angstrom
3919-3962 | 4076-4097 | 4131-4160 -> 0.9 Angstrom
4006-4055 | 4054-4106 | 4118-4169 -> 4.1 Angstrom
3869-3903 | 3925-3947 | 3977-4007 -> 1.6 Angstrom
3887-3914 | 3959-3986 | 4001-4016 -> 6.4 Angstrom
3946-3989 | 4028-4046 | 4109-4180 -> -3.2 Angstrom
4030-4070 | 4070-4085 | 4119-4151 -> 0.6 Angstrom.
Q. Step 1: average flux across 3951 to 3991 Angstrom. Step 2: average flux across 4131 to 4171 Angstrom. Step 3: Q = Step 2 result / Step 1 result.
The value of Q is 1.2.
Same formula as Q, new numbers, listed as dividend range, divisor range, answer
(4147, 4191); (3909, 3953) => 1.08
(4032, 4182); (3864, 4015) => 1.09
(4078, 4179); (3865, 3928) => 1.05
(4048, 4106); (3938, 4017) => 1.04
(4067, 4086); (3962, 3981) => 1.46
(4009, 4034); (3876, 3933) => 1.17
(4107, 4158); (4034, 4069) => 0.92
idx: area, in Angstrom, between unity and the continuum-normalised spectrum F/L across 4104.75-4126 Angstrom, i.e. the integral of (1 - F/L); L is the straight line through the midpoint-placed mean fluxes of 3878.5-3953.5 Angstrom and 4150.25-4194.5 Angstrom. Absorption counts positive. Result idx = 1.05 Angstrom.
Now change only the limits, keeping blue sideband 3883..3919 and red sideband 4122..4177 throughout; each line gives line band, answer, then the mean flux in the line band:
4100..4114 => 2.7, 40.6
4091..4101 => 1.9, 40.4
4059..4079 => -1.6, 53.5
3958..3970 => 2.7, 36.8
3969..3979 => 2.7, 34.6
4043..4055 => -1.3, 54.5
